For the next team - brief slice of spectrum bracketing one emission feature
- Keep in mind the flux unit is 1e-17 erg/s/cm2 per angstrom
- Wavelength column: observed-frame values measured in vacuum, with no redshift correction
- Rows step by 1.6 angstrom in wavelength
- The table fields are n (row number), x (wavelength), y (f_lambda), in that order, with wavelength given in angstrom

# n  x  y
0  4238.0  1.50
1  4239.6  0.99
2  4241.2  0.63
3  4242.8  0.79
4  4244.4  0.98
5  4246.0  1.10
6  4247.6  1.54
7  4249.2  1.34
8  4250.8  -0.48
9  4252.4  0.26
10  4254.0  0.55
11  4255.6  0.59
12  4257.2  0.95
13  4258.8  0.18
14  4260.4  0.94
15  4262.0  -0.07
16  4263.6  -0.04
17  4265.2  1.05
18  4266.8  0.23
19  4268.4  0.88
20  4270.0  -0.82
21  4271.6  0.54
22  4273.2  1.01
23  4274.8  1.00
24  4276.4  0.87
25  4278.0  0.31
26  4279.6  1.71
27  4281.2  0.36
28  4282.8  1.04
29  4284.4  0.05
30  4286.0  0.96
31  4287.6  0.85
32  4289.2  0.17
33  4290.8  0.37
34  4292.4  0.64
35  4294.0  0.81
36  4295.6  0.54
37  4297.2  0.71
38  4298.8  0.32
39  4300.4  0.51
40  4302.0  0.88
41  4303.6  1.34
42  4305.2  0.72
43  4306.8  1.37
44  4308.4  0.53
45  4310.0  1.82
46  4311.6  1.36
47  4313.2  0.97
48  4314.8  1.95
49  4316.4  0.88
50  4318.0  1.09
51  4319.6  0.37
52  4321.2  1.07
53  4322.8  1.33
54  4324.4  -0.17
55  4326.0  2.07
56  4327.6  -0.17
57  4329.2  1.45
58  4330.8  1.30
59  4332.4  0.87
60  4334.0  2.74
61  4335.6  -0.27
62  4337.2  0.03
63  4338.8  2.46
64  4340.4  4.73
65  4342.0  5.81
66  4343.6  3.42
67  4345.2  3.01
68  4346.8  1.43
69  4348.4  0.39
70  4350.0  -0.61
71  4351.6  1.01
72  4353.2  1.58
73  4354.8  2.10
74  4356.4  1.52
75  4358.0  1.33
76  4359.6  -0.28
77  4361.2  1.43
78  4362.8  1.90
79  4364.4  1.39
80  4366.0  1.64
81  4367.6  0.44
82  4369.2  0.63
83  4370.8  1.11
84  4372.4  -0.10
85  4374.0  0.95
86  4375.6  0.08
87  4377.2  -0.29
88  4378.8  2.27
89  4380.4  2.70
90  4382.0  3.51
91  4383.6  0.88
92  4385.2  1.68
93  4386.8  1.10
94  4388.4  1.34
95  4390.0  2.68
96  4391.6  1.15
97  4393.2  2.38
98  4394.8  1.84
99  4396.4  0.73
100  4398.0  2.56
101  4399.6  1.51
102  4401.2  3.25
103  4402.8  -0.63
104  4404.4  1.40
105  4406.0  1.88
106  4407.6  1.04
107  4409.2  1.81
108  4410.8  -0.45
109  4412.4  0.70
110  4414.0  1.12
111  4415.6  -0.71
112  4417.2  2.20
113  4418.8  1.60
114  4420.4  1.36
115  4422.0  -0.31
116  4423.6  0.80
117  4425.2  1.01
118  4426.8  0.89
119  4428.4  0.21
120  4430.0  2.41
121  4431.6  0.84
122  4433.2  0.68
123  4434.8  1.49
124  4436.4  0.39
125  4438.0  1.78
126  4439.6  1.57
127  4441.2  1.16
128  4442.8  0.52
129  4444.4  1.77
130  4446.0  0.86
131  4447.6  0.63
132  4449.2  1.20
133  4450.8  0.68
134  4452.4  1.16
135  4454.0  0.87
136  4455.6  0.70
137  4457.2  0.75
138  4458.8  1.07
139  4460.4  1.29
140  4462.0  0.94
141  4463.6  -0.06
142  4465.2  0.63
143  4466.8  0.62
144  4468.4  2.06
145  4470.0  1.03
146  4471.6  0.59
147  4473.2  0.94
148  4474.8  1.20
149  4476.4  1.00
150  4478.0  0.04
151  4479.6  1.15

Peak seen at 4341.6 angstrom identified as [O II]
